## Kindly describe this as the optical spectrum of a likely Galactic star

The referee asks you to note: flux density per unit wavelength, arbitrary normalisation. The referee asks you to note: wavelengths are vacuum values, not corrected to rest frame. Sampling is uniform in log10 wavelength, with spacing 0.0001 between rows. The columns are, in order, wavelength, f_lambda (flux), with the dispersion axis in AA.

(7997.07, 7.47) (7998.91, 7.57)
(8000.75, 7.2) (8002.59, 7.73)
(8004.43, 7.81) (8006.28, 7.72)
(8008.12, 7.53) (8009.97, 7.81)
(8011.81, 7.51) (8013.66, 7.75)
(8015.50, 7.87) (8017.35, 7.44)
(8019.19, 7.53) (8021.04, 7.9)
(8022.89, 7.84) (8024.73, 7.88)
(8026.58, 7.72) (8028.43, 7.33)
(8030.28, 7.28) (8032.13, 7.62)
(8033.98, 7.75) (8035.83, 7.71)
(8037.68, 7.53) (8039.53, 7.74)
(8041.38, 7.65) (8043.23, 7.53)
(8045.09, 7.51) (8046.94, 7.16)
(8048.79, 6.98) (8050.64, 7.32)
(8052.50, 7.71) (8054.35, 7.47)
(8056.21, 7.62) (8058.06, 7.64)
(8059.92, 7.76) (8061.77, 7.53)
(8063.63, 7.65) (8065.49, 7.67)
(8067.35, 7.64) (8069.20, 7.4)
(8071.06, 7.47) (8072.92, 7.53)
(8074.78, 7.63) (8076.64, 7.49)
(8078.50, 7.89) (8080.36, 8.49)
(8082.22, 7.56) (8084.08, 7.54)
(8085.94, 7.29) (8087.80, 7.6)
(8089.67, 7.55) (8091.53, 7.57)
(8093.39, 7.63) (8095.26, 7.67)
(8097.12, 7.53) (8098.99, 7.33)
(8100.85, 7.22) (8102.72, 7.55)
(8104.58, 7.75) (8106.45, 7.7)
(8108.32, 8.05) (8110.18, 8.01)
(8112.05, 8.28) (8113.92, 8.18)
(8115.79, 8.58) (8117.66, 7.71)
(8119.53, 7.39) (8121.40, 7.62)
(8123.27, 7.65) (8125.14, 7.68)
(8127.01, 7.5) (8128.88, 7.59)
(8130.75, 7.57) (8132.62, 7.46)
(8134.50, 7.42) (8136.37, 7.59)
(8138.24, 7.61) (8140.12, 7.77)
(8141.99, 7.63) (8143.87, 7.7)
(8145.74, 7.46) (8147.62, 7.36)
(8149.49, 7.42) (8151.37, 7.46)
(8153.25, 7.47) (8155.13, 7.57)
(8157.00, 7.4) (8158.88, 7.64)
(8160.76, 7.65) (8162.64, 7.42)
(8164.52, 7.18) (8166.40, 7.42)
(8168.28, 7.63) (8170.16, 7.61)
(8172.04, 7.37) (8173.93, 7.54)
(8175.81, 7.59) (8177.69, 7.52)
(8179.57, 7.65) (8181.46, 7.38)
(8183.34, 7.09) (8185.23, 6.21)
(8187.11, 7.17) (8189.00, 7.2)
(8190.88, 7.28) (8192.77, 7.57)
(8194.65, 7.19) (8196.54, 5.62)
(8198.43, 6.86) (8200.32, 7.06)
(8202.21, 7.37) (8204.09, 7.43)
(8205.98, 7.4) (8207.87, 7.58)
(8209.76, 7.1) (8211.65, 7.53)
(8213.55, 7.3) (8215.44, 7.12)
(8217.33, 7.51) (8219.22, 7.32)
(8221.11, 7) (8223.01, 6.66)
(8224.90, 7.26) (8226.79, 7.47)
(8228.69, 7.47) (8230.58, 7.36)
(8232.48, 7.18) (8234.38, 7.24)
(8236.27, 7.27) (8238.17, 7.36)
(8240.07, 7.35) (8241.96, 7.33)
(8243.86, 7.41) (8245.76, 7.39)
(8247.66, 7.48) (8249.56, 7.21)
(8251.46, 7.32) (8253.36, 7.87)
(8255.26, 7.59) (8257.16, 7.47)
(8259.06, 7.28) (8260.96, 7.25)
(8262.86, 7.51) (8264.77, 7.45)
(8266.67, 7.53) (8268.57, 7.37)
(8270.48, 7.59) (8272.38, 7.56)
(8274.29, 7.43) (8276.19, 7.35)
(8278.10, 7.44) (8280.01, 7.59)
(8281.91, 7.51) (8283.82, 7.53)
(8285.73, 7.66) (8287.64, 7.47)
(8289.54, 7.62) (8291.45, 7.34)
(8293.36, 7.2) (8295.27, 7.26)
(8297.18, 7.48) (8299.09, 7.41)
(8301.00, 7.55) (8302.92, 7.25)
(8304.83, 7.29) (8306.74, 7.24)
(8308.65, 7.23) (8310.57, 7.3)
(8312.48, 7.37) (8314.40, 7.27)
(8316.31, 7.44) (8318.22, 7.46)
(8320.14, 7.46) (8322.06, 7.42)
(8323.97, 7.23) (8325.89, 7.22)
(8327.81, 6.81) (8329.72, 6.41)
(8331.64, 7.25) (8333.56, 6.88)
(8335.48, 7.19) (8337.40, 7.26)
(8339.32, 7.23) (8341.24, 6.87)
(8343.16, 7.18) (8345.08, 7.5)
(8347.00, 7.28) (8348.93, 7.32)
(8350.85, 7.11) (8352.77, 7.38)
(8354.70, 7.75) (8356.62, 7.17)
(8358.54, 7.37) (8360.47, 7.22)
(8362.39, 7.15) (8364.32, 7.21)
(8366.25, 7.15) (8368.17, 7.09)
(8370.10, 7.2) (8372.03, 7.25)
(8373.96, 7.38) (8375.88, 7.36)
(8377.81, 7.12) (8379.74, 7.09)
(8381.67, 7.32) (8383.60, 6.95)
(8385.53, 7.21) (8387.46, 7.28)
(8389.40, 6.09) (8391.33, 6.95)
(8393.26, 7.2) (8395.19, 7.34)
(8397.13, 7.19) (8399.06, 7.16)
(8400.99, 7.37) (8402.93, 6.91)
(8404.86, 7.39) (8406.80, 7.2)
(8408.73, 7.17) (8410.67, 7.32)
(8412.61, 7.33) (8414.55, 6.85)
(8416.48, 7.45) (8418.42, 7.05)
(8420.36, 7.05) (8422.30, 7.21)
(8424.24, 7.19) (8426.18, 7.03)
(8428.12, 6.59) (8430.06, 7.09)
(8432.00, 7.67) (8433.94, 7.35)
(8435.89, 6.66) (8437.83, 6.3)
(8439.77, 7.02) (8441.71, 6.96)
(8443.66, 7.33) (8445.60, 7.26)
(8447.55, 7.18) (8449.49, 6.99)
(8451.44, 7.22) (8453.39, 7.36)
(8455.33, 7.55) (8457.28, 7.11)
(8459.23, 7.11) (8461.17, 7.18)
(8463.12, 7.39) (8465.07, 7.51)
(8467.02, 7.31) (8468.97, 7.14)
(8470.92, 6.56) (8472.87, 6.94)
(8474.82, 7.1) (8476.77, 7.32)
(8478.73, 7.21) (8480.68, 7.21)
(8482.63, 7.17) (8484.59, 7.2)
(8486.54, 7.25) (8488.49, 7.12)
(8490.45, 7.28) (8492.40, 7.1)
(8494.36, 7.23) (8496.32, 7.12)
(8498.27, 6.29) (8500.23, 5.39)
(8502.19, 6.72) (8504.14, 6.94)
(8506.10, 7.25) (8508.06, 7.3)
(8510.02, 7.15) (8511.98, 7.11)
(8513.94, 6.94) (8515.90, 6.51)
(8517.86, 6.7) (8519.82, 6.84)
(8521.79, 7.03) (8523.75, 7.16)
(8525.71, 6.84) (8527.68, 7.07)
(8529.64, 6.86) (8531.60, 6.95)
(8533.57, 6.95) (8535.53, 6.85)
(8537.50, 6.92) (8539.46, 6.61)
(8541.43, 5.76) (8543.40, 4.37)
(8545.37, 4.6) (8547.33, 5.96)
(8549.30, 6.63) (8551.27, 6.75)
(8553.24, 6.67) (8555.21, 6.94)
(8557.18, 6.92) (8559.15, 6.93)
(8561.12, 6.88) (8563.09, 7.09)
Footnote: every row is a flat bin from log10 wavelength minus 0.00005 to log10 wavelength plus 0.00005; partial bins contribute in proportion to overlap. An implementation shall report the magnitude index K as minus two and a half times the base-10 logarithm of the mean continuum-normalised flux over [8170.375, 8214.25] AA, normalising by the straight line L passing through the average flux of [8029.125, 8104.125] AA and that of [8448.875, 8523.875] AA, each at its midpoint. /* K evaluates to 0.03 mag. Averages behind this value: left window 7.56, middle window 7.22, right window 7.05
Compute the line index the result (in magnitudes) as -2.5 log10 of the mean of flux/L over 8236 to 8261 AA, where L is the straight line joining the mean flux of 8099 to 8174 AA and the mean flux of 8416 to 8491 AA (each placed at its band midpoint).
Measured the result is 0.006 mag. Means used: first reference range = 7.62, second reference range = 7.14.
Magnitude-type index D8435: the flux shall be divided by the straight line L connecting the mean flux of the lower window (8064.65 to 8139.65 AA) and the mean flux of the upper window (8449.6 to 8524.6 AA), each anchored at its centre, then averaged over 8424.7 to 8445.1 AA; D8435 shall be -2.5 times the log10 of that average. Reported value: 0.02 mag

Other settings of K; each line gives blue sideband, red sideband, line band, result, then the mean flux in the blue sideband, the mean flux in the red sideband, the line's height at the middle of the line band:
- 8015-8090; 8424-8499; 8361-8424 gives 0.01 mag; 7.59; 7.12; 7.2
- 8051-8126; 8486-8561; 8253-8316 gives -0.03 mag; 7.68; 6.71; 7.24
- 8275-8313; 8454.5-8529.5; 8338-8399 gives 0.01 mag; 7.41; 7.03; 7.26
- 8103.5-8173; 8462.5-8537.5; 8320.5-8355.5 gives 0.01 mag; 7.63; 7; 7.28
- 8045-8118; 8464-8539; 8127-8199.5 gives 0.02 mag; 7.65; 6.99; 7.52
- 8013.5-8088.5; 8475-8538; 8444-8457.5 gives -0.03 mag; 7.6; 6.97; 7.05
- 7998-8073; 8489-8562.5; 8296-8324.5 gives -0.04 mag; 7.59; 6.69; 7.09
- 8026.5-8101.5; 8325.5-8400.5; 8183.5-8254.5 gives 0.02 mag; 7.56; 7.16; 7.35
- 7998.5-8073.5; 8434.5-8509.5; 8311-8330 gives 0.00 mag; 7.59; 7.06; 7.24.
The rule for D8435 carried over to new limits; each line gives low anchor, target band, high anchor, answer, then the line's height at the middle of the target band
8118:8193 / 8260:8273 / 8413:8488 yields -0.02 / 7.34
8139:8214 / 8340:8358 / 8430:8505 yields -0.02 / 7.18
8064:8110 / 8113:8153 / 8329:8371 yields -0.01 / 7.55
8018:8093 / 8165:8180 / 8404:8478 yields -0.01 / 7.46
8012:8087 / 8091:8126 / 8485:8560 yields -0.04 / 7.49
